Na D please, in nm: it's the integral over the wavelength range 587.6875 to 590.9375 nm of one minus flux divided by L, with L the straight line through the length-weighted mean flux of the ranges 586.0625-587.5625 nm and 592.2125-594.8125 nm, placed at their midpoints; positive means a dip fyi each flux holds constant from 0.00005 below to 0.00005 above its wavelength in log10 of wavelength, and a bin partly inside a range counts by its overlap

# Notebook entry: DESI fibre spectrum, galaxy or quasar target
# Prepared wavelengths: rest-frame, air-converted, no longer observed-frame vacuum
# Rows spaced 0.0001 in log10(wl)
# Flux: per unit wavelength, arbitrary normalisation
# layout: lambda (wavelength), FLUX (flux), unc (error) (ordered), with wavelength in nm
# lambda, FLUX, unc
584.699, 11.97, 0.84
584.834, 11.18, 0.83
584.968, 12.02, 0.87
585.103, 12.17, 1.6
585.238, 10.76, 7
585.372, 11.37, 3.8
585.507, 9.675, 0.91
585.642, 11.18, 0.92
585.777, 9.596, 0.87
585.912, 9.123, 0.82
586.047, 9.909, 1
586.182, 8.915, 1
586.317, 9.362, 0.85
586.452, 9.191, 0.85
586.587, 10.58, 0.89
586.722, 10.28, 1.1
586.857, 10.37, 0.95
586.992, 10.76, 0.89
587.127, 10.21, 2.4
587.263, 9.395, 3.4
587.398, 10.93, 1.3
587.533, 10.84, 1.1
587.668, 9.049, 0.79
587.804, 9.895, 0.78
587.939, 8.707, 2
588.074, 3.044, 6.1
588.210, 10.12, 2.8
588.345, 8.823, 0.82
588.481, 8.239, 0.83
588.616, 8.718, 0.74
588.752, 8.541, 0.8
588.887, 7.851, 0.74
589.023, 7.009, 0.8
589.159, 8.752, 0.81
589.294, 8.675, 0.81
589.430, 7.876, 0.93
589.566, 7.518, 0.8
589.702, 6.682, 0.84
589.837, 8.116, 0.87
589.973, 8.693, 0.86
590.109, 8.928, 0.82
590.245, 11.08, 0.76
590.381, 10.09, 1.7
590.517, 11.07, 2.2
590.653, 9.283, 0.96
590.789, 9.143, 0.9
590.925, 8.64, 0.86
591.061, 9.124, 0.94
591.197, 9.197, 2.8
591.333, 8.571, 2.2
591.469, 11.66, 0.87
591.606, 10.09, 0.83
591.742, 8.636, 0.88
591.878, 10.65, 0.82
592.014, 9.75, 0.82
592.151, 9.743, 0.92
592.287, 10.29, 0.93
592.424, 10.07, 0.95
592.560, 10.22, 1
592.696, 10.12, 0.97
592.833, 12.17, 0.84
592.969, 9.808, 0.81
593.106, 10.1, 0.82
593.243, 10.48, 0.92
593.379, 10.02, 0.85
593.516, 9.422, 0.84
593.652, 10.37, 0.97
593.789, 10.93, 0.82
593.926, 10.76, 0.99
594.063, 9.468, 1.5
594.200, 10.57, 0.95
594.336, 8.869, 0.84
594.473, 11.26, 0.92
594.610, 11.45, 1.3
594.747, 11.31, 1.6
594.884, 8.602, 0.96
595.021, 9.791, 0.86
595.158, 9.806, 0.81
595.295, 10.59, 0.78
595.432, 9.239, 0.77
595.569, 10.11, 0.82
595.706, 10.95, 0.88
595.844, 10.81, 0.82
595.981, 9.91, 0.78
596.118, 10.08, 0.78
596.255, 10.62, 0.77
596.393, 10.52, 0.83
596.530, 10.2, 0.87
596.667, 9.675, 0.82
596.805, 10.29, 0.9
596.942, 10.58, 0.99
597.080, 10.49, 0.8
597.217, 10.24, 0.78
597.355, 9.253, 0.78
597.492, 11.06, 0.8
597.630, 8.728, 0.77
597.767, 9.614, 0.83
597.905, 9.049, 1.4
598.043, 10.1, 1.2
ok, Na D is 0.516 nm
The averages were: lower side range 10.1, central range 8.57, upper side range 10.4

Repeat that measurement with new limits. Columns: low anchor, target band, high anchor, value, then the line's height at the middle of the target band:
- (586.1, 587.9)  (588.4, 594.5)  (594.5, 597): 0.39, 10.1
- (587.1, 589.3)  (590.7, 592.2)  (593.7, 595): 0.00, 9.58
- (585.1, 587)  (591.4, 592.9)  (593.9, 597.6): -0.02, 10.2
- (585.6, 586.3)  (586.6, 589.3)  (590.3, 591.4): 0.15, 9.56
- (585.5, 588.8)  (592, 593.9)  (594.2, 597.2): -0.06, 9.99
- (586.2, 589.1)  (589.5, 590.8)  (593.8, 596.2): 0.06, 9.51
